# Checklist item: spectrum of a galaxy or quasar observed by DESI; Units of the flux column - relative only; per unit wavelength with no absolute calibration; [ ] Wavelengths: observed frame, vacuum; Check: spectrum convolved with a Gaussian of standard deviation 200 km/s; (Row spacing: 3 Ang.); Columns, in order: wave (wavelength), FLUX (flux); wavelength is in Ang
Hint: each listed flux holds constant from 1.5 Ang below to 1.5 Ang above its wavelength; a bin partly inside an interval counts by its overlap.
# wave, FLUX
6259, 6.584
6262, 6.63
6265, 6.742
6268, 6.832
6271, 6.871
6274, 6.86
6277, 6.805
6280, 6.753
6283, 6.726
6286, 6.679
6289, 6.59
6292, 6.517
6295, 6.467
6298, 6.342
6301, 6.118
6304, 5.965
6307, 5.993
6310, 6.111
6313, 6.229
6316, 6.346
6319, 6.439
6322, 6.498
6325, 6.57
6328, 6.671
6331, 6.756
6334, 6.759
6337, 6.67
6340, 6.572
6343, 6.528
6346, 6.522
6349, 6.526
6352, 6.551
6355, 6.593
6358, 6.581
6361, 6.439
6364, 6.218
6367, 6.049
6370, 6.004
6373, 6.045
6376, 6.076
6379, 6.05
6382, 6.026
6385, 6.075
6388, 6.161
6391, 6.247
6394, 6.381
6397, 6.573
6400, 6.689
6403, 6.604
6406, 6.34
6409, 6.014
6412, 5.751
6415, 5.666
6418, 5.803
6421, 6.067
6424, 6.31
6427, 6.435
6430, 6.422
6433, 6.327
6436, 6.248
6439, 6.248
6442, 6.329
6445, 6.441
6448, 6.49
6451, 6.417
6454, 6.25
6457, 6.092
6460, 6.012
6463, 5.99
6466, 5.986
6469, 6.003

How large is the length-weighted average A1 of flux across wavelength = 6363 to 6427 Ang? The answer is 6.16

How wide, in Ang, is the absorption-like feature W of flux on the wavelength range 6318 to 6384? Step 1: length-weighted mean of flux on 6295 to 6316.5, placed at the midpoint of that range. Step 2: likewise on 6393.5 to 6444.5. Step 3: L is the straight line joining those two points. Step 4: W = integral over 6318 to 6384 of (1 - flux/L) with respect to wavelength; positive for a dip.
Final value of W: -2.3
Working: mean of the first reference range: 6.17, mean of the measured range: 6.41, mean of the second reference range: 6.25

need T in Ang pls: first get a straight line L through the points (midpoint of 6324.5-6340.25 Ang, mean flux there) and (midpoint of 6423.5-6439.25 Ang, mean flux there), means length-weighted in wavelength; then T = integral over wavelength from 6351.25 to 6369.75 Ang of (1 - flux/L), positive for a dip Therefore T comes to 0.59 Ang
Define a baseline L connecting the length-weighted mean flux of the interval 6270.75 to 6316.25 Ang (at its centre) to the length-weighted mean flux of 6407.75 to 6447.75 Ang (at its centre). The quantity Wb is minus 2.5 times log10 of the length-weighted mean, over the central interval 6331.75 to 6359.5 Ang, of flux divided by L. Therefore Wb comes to -0.04 mag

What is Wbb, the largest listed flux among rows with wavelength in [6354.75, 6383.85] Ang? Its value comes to 6.593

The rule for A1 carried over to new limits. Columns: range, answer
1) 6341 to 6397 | 6.29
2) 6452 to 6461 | 6.14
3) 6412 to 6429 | 6.04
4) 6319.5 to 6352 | 6.6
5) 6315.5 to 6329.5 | 6.52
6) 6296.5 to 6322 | 6.21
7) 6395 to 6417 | 6.23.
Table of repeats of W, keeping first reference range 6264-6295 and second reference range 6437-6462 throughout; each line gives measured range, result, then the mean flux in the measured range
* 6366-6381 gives 1.0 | 6.04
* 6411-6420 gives 0.9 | 5.76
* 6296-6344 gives 1.5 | 6.41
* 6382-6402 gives 0.3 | 6.34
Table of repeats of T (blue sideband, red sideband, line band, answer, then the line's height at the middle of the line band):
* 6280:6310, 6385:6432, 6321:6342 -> -1.0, 6.33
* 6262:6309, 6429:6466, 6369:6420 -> 1.6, 6.35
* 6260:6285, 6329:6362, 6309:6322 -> 0.7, 6.67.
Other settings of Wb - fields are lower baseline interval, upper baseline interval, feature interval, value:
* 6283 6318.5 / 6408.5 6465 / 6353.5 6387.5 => 0.01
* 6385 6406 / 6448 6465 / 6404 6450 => 0.02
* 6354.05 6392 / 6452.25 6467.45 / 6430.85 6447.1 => -0.04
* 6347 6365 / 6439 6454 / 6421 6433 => 0.01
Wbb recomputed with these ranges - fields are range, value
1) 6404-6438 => 6.435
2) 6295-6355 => 6.759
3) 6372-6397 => 6.573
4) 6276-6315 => 6.805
